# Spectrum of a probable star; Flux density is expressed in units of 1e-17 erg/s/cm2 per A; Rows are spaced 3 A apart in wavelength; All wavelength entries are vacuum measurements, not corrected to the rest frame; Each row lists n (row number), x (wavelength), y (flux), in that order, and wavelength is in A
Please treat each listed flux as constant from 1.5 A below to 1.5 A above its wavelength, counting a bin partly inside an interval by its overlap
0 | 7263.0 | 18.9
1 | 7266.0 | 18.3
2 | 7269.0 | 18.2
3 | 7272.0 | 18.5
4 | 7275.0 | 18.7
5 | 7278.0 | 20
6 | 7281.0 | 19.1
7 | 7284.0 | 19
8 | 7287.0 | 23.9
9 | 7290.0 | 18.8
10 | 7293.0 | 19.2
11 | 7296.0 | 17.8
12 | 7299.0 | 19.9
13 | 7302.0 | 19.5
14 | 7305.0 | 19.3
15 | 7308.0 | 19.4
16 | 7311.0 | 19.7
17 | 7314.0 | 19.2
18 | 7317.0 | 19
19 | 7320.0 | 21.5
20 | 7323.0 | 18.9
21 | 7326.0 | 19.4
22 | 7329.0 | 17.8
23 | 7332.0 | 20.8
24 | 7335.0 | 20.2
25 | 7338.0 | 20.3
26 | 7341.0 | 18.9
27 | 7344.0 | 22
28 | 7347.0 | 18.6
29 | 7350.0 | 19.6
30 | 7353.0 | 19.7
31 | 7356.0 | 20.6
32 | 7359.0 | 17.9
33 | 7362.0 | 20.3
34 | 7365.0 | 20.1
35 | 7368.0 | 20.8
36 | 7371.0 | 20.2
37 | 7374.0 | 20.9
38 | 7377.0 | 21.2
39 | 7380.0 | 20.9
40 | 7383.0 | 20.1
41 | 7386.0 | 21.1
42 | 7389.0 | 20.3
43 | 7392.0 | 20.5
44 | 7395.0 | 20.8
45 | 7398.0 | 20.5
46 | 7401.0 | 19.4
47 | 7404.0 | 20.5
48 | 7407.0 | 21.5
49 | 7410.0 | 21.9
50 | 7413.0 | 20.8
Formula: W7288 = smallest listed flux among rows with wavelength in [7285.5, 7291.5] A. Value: 18.8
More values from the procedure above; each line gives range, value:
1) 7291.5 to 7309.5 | 17.8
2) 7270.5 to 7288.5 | 18.5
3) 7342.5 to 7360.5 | 17.9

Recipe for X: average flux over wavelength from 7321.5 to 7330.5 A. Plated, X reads 18.7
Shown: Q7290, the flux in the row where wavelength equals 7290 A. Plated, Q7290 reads 18.8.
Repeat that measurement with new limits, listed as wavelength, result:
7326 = 19.4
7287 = 23.9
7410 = 21.9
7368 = 20.8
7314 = 19.2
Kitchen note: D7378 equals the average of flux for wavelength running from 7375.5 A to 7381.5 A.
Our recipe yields 21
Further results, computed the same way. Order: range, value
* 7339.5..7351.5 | 19.8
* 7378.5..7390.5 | 20.6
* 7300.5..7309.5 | 19.4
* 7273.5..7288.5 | 20.1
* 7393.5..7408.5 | 20.5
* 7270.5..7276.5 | 18.6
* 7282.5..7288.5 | 21.4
